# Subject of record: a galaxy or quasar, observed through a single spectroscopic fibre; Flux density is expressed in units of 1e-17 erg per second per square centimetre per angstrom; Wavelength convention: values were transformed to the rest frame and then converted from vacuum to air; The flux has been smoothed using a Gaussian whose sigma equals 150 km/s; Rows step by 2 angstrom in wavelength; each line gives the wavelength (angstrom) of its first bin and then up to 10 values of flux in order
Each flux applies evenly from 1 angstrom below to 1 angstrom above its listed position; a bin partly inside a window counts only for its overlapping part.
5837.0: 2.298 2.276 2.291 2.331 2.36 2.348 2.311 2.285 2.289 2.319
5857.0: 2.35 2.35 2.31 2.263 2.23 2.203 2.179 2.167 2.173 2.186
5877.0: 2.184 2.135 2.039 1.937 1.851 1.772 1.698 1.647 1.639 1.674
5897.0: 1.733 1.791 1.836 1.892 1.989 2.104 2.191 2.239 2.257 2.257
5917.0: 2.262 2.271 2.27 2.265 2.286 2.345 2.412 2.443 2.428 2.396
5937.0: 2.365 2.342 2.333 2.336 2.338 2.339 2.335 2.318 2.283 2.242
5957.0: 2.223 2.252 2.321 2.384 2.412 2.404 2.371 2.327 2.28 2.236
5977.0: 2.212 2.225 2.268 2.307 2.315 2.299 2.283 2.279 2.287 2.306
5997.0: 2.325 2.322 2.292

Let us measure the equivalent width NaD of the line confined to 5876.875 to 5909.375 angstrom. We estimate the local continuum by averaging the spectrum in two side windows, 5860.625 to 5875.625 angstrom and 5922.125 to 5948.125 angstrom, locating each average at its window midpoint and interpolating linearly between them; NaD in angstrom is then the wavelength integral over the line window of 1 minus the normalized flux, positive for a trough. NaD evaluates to 5.6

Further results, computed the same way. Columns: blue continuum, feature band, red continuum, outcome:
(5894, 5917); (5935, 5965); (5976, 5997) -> -2.3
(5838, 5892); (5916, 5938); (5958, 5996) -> -1.0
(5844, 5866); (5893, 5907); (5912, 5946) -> 3.0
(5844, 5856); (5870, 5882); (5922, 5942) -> 1.0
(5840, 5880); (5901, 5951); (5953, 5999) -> 0.3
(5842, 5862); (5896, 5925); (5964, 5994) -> 2.6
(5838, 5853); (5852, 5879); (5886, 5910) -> -1.4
